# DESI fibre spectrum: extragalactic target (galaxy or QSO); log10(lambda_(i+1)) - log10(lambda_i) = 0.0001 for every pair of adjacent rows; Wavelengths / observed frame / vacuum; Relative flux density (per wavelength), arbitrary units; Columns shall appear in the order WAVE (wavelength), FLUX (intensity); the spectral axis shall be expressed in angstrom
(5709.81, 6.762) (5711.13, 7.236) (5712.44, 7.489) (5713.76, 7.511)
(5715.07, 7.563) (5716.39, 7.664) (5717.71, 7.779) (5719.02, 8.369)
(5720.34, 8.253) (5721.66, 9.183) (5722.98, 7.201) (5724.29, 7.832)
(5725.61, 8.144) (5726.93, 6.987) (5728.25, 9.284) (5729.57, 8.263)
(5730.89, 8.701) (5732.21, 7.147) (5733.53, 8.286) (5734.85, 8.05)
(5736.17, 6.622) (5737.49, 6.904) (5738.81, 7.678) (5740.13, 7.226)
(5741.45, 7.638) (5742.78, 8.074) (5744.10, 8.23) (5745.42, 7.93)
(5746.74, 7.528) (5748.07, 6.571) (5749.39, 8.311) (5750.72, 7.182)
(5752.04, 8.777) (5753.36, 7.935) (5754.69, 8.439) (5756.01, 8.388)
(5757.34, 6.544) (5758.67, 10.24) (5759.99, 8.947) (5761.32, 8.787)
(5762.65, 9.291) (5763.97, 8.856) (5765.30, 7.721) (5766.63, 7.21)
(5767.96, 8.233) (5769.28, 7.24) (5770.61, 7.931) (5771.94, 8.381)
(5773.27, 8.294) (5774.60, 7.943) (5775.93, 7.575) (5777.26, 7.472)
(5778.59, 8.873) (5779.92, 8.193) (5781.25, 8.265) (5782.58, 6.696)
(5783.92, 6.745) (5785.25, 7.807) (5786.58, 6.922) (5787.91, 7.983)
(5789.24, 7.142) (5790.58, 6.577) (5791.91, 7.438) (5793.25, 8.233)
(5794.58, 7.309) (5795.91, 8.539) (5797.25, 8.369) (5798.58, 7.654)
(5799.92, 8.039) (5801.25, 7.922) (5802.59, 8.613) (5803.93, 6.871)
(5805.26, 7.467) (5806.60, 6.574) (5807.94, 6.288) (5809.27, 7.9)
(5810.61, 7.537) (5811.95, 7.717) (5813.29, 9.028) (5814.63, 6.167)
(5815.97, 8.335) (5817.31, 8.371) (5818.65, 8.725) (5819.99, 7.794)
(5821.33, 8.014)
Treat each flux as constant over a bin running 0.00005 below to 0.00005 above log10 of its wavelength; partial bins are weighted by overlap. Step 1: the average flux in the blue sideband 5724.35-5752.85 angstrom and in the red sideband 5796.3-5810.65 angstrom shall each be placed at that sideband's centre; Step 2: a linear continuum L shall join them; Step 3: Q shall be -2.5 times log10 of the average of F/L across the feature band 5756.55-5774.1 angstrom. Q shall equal -0.08 mag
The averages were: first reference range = 7.79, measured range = 8.28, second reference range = 7.59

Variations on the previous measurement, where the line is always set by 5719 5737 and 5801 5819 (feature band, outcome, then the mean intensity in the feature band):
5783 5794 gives 0.06 mag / 7.34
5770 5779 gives -0.03 mag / 8.04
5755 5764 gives -0.11 mag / 8.7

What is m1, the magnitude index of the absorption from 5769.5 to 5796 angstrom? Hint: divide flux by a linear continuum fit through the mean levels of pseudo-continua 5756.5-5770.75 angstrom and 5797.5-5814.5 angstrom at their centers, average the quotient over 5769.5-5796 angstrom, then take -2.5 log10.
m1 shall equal 0.04 mag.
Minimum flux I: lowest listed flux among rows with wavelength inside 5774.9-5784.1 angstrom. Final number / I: 6.696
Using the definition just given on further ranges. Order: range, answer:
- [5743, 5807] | 6.544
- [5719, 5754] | 6.571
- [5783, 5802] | 6.577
